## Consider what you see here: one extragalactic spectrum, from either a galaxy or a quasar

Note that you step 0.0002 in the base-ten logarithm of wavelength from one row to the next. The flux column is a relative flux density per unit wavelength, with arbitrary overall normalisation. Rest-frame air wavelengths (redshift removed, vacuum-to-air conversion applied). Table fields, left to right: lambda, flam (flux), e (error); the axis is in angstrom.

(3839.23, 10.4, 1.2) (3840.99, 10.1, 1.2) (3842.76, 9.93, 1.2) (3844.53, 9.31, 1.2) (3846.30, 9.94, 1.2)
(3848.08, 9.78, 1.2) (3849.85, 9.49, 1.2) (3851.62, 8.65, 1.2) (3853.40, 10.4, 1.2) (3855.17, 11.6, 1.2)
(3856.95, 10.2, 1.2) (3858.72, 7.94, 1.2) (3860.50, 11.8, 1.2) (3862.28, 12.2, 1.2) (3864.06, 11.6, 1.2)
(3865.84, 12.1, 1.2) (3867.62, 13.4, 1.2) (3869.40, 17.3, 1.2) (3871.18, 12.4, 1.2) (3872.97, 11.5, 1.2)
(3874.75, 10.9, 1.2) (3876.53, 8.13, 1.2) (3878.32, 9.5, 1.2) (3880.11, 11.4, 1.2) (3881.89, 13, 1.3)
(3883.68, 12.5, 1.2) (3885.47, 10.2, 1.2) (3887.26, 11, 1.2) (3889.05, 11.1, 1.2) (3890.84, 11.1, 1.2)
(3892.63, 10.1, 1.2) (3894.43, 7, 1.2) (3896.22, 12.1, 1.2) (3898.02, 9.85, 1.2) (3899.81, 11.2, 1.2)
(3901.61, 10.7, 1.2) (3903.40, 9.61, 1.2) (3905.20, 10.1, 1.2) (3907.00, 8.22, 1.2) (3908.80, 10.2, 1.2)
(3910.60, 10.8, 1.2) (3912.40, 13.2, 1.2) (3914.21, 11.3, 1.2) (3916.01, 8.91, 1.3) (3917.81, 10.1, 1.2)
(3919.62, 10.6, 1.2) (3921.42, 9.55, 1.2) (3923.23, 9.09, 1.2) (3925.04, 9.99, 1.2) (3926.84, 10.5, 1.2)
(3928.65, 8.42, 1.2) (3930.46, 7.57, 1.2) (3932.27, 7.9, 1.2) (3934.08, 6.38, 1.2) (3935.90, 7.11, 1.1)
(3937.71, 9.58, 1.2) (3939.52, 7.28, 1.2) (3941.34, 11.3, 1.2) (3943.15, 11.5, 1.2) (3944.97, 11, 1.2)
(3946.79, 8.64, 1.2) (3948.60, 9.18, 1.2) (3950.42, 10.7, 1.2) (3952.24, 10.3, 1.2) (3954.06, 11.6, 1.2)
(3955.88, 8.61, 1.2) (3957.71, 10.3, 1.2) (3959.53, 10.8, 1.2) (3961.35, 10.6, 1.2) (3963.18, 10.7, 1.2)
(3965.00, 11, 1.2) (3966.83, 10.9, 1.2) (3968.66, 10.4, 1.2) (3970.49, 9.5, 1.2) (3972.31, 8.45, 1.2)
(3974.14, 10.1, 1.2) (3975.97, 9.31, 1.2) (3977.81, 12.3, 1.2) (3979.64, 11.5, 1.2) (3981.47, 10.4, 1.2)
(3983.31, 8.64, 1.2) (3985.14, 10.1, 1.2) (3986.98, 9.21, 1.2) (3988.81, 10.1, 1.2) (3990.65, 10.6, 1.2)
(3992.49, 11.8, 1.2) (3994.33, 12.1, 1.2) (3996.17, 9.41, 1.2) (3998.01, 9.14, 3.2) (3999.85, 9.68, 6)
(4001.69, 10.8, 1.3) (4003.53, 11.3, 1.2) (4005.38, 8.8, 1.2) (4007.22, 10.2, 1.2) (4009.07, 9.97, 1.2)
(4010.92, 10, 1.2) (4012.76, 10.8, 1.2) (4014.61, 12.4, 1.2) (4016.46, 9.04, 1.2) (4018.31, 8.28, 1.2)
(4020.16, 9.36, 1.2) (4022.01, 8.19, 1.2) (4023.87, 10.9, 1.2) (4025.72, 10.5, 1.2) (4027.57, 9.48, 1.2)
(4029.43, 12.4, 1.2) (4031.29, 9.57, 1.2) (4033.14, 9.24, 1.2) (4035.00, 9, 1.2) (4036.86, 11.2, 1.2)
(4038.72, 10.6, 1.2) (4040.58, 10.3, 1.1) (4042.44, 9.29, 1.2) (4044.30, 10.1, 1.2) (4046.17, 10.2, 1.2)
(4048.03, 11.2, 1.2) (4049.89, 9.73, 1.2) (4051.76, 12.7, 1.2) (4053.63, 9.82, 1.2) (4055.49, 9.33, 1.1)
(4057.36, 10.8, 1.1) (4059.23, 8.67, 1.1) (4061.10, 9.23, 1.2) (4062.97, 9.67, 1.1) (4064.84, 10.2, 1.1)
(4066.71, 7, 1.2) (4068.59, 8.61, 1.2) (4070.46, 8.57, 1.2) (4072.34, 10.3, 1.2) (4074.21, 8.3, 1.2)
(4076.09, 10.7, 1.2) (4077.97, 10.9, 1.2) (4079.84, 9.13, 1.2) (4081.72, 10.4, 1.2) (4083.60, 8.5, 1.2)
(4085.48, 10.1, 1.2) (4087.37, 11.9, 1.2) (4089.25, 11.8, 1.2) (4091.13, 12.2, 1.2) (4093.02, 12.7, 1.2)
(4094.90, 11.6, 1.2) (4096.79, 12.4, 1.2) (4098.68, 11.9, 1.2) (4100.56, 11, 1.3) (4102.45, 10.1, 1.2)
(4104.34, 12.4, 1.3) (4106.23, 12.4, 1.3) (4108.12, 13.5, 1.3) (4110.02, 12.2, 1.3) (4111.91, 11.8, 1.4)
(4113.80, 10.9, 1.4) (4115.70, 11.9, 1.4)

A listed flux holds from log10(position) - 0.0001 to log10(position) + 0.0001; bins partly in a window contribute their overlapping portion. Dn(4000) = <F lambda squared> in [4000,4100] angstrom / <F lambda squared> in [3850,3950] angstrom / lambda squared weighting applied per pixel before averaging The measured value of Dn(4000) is 1.07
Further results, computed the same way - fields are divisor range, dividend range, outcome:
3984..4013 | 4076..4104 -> 1.13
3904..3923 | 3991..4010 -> 1.05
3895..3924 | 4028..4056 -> 1.07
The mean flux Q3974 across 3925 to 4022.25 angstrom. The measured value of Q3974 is 9.9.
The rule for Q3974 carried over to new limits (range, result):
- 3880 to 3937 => 10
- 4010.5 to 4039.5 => 10.1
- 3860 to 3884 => 12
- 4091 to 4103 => 11.7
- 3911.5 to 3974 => 9.8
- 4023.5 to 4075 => 9.88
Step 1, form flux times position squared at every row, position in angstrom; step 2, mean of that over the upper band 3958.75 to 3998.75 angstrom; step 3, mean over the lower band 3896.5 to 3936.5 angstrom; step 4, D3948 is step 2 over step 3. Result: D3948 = 1.1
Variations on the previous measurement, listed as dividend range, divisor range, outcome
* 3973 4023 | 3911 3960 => 1.08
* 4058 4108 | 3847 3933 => 1.10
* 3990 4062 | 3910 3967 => 1.08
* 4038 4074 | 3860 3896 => 0.94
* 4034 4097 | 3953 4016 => 1.03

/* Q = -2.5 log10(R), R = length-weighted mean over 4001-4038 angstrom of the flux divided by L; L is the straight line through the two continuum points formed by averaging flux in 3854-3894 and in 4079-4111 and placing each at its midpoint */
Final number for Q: 0.14 mag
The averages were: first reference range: 11.3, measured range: 10.1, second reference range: 11.4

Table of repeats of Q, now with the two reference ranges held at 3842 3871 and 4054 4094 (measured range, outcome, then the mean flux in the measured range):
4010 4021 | 0.03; 9.99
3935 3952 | 0.10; 9.62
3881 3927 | 0.03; 10.5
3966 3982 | 0.01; 10.3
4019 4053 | -0.01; 10.2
